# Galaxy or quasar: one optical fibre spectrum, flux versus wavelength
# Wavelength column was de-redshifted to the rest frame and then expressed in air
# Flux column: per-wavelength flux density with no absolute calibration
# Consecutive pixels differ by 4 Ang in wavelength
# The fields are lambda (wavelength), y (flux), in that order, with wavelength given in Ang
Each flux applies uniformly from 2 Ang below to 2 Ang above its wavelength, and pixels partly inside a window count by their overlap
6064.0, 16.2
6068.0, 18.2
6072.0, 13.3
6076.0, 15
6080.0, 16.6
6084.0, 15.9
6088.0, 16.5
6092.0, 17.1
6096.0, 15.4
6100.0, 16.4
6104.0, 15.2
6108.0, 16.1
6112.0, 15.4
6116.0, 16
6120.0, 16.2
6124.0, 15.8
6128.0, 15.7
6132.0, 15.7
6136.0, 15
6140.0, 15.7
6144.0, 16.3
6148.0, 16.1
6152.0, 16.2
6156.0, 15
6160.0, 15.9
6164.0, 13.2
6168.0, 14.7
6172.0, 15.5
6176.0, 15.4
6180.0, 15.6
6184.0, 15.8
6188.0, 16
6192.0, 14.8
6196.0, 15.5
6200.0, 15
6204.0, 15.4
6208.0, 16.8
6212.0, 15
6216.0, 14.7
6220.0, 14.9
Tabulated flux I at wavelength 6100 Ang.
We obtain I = 16.4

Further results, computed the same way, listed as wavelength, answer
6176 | 15.4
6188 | 16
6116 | 16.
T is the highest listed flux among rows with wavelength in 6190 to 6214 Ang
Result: 16.8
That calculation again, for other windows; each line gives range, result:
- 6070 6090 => 16.6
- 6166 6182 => 15.6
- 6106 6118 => 16.1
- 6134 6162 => 16.3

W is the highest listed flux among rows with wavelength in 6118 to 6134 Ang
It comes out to 16.2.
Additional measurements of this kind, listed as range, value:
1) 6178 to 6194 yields 16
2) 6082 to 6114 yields 17.1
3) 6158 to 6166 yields 15.9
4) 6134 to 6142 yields 15.7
